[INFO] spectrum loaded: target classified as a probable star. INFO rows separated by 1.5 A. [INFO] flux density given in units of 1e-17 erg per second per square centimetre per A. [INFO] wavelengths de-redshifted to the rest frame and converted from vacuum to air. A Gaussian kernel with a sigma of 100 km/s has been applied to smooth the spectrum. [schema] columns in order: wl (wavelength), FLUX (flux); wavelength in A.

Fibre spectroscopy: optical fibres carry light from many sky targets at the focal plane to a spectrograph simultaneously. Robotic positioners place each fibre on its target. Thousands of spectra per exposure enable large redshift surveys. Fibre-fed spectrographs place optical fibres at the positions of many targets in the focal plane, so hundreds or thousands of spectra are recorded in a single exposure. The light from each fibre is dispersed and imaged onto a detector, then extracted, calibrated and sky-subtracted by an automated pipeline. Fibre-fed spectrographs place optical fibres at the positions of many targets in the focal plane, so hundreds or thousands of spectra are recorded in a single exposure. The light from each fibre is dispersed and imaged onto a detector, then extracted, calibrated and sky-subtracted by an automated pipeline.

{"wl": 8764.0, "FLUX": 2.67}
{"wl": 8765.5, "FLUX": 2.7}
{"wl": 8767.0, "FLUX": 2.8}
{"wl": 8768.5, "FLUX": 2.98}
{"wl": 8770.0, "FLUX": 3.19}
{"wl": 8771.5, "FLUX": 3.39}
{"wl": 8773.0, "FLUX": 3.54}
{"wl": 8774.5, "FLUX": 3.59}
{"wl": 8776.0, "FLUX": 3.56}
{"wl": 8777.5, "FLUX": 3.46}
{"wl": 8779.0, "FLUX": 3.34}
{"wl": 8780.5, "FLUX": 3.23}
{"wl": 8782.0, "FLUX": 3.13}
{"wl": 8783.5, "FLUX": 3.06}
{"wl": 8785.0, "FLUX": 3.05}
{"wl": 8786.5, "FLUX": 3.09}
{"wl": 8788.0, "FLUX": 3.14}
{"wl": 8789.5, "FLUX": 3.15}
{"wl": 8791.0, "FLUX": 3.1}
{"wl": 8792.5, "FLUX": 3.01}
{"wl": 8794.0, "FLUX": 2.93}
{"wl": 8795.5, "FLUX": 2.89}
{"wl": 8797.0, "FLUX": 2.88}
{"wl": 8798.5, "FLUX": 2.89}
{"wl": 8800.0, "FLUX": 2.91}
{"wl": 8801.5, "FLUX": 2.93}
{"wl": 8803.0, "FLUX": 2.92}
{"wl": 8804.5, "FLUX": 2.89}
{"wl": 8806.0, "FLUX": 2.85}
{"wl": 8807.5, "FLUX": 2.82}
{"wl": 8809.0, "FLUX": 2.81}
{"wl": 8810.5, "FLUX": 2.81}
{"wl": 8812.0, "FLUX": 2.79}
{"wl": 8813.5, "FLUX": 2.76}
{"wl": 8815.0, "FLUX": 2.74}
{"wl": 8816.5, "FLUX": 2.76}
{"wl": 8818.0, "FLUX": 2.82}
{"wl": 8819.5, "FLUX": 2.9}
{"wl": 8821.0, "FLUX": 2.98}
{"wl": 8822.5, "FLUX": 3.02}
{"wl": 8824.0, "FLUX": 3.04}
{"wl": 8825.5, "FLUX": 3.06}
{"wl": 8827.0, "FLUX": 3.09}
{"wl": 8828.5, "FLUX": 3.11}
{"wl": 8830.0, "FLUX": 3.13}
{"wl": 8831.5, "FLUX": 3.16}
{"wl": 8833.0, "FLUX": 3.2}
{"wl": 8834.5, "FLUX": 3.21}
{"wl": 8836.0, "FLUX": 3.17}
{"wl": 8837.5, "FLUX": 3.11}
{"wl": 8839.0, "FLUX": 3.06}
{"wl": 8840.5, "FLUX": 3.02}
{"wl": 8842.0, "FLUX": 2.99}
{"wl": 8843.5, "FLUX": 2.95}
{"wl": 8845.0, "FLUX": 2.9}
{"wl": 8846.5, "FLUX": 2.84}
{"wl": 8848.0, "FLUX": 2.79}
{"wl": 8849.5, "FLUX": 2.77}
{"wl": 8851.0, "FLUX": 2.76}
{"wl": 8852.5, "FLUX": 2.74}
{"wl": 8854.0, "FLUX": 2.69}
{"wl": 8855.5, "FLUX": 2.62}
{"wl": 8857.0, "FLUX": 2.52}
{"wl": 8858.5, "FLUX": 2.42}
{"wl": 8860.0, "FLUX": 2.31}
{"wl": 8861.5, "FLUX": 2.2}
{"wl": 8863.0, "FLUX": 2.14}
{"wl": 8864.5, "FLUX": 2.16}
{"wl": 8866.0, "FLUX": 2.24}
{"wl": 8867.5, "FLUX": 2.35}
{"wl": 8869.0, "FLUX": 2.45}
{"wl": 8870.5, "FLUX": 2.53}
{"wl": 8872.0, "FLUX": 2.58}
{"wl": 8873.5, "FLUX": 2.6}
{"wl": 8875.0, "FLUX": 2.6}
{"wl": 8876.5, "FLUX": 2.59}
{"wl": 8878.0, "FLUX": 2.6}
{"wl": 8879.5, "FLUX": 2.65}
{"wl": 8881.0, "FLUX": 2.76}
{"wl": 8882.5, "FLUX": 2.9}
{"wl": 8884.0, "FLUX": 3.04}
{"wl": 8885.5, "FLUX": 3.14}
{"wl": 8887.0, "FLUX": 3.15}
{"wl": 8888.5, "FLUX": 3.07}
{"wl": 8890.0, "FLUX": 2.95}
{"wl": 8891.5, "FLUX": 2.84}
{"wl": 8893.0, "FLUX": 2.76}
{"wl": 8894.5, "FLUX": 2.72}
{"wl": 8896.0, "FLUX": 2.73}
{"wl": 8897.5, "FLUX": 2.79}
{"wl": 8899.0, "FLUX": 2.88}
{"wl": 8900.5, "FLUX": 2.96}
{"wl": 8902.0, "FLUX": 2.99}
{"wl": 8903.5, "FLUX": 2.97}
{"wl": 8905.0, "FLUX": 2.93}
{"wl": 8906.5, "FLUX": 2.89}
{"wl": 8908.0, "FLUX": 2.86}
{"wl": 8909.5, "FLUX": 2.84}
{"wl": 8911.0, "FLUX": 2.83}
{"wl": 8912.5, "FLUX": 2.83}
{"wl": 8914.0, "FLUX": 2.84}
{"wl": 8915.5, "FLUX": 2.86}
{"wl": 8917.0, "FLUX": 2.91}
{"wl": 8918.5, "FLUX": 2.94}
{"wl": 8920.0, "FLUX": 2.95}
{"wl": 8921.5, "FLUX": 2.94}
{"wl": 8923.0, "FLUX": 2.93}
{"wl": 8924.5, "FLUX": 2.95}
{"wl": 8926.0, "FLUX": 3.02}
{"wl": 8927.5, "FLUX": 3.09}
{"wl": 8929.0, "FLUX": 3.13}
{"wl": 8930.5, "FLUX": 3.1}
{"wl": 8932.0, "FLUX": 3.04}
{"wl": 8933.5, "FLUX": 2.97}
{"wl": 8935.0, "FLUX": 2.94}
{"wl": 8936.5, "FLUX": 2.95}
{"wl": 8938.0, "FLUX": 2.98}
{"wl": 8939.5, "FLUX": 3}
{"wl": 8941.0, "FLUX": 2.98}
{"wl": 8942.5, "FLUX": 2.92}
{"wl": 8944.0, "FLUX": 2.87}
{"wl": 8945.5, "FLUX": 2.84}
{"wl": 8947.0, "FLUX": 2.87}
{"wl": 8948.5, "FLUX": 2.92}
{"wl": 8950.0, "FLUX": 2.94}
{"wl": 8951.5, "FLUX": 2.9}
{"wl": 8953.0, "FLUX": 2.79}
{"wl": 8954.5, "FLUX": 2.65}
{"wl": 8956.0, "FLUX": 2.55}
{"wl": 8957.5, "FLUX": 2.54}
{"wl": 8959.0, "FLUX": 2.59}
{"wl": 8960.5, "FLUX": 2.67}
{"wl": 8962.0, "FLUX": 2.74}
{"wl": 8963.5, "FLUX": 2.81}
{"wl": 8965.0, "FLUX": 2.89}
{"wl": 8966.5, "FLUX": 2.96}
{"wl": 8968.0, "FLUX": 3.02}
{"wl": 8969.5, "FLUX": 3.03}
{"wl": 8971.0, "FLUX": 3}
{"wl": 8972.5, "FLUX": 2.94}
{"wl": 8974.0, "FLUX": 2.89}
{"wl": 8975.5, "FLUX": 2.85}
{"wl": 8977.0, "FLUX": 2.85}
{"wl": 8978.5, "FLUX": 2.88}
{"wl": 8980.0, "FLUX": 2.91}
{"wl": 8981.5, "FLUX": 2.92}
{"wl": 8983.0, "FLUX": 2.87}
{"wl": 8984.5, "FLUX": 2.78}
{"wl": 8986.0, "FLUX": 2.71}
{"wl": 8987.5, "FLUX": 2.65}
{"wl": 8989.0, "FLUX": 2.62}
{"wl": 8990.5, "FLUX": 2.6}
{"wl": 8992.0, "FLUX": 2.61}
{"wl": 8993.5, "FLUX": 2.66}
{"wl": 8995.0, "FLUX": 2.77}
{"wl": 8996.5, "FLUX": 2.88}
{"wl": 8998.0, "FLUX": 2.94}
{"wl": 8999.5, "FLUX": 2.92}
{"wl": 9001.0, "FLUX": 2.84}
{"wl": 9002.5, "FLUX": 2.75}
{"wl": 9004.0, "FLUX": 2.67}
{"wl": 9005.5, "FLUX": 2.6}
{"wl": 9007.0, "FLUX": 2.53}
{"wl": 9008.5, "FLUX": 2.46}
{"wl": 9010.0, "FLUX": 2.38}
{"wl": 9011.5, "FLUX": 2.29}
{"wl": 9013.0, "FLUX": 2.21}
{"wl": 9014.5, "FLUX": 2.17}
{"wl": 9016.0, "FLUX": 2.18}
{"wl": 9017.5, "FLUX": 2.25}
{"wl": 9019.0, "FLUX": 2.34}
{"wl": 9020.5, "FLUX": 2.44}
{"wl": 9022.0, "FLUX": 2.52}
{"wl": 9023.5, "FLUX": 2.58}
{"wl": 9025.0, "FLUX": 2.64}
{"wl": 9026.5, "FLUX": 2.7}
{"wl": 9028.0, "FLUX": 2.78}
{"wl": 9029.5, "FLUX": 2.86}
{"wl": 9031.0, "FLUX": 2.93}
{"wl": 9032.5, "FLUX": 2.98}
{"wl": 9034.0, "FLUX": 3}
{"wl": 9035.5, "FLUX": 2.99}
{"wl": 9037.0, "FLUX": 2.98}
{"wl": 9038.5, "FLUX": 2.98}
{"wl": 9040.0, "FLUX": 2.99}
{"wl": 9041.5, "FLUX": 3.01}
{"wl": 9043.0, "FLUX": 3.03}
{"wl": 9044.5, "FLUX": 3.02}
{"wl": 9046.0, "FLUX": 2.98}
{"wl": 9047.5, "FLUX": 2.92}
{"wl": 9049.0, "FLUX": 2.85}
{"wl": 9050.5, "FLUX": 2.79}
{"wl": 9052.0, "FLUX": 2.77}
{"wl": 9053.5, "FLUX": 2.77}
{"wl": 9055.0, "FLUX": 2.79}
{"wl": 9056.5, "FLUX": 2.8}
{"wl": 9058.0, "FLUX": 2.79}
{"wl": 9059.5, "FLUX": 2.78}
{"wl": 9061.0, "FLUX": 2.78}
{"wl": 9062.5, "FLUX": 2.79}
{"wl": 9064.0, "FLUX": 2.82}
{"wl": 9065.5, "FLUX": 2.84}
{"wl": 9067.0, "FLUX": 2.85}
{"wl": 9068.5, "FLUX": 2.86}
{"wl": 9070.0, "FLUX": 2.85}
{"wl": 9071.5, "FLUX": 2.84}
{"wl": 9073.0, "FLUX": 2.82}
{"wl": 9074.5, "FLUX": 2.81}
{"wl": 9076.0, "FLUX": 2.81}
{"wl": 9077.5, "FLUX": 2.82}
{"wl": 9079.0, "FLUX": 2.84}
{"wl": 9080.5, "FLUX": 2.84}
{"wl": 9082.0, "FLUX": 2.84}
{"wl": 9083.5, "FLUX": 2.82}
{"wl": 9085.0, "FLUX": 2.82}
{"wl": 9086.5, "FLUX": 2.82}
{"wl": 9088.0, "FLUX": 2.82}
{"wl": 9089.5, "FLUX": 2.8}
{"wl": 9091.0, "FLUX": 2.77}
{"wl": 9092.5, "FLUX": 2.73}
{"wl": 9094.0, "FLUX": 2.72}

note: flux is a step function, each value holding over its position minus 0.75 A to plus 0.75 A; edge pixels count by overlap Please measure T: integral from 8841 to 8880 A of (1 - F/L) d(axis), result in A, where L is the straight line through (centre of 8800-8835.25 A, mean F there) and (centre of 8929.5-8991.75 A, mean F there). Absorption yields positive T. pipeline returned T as 4.5 A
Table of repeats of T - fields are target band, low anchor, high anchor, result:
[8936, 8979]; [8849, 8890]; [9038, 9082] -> -2.00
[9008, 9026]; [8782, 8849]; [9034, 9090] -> 3.16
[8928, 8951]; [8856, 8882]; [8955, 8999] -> -2.44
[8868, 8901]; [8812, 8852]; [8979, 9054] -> 1.33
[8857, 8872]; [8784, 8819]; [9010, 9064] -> 2.77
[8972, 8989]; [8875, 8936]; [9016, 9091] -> 0.14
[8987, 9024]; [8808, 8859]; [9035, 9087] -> 4.09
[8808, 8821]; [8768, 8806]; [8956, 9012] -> 1.12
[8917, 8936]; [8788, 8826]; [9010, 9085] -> -1.08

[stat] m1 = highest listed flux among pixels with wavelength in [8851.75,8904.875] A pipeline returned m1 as 3.15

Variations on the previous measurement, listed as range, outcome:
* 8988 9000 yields 2.94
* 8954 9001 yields 3.03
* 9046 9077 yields 2.98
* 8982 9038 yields 3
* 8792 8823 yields 3.02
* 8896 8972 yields 3.13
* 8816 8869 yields 3.21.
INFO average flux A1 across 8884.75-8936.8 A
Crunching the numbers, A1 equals 2.93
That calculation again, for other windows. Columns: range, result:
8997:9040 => 2.65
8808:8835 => 2.96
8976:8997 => 2.76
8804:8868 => 2.81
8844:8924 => 2.74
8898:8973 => 2.9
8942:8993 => 2.81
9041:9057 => 2.88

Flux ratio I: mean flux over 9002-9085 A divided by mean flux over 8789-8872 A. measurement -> 0.97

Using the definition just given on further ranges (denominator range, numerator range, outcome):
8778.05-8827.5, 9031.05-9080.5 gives 0.97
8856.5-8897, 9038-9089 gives 1.08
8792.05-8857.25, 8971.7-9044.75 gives 0.93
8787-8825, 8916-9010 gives 0.98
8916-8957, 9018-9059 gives 0.96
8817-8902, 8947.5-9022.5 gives 0.96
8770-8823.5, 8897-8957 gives 0.96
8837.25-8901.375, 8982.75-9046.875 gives 0.99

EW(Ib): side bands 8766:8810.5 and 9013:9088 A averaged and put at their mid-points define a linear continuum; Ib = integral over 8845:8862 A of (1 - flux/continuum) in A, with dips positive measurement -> 2.2 A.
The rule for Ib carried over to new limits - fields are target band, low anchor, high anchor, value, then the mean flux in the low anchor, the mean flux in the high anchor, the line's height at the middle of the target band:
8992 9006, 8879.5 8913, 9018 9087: 0.4 A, 2.9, 2.82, 2.85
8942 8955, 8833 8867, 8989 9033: -1.0 A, 2.72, 2.6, 2.65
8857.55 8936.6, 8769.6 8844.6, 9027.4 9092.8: 5.2 A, 3.05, 2.86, 2.98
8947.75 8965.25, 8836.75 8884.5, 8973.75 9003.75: 0.1 A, 2.65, 2.79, 2.76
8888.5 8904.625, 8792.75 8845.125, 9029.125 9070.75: 0.3 A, 2.96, 2.89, 2.93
